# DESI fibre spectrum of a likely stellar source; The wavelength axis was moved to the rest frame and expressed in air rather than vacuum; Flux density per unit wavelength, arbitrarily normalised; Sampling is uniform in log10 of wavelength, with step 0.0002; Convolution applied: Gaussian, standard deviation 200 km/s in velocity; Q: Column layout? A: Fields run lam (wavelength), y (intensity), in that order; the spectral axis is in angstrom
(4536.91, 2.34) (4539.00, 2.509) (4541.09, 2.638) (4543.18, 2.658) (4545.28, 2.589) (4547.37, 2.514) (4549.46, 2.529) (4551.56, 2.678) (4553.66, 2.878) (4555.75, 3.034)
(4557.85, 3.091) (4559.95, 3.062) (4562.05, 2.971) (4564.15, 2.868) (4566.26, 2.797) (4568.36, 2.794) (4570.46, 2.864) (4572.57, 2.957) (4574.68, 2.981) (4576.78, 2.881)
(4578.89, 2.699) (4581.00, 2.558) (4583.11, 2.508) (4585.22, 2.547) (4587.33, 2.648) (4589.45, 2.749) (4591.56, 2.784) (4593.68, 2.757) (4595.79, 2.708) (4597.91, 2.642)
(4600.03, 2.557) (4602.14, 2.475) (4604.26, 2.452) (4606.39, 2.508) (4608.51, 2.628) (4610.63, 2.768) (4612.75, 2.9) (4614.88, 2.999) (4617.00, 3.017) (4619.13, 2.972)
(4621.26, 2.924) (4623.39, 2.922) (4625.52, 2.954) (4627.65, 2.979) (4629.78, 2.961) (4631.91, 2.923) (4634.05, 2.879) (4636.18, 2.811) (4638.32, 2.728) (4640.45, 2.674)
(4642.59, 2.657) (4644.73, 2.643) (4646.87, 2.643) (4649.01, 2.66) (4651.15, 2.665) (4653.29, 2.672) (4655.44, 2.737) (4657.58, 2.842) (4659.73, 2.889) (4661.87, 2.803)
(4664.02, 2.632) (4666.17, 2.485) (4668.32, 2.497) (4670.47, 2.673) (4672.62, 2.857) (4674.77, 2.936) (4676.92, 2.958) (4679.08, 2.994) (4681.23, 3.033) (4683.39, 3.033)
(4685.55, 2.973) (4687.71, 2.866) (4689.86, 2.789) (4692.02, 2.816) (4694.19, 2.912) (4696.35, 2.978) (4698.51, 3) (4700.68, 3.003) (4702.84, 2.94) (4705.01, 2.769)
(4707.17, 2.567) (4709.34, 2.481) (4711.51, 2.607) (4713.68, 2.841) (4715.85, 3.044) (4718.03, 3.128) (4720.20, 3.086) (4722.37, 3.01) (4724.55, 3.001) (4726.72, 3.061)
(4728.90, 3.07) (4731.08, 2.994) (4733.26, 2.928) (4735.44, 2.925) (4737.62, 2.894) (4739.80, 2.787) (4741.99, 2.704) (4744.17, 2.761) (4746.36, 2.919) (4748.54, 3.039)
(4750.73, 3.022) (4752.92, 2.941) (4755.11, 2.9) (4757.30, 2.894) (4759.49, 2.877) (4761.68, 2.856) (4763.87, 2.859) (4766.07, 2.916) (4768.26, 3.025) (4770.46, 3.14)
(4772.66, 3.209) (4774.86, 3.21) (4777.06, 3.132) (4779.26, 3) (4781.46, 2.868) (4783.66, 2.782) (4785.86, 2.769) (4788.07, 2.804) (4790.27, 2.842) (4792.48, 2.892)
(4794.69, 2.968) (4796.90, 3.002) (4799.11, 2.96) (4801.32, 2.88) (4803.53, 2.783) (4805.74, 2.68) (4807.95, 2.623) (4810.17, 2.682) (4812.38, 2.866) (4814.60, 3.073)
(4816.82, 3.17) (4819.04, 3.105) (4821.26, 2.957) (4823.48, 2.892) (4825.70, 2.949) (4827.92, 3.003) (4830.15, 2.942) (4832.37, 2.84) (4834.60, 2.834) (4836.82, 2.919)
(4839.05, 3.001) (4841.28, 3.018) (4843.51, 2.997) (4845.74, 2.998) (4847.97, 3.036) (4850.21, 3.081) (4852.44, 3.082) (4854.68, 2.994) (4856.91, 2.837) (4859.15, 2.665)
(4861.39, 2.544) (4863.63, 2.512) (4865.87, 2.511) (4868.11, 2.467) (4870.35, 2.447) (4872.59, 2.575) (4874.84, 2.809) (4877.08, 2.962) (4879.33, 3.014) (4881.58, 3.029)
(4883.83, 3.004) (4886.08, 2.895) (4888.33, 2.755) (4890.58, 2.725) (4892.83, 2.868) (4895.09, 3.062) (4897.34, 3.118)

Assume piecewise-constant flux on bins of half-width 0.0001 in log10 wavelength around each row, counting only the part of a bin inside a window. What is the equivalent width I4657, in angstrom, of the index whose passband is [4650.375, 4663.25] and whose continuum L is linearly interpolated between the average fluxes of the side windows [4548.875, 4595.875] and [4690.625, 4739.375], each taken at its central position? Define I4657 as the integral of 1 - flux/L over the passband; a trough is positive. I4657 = 0.4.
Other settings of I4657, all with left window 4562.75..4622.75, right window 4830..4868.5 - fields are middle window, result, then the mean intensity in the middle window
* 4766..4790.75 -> -1.36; 2.98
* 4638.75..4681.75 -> 0.52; 2.74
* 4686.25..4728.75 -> -1.49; 2.89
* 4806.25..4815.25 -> 0.16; 2.79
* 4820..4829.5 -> -0.36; 2.95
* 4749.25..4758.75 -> -0.42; 2.94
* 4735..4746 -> -0.02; 2.81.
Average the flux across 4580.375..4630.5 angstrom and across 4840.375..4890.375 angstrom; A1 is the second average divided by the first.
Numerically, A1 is 1.03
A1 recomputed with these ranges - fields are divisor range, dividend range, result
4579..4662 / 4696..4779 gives 1.07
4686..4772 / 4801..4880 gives 0.98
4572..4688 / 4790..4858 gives 1.06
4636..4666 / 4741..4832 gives 1.08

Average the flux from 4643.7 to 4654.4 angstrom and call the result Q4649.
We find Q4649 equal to 2.66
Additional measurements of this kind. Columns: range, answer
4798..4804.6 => 2.88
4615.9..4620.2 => 2.99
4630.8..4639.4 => 2.84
